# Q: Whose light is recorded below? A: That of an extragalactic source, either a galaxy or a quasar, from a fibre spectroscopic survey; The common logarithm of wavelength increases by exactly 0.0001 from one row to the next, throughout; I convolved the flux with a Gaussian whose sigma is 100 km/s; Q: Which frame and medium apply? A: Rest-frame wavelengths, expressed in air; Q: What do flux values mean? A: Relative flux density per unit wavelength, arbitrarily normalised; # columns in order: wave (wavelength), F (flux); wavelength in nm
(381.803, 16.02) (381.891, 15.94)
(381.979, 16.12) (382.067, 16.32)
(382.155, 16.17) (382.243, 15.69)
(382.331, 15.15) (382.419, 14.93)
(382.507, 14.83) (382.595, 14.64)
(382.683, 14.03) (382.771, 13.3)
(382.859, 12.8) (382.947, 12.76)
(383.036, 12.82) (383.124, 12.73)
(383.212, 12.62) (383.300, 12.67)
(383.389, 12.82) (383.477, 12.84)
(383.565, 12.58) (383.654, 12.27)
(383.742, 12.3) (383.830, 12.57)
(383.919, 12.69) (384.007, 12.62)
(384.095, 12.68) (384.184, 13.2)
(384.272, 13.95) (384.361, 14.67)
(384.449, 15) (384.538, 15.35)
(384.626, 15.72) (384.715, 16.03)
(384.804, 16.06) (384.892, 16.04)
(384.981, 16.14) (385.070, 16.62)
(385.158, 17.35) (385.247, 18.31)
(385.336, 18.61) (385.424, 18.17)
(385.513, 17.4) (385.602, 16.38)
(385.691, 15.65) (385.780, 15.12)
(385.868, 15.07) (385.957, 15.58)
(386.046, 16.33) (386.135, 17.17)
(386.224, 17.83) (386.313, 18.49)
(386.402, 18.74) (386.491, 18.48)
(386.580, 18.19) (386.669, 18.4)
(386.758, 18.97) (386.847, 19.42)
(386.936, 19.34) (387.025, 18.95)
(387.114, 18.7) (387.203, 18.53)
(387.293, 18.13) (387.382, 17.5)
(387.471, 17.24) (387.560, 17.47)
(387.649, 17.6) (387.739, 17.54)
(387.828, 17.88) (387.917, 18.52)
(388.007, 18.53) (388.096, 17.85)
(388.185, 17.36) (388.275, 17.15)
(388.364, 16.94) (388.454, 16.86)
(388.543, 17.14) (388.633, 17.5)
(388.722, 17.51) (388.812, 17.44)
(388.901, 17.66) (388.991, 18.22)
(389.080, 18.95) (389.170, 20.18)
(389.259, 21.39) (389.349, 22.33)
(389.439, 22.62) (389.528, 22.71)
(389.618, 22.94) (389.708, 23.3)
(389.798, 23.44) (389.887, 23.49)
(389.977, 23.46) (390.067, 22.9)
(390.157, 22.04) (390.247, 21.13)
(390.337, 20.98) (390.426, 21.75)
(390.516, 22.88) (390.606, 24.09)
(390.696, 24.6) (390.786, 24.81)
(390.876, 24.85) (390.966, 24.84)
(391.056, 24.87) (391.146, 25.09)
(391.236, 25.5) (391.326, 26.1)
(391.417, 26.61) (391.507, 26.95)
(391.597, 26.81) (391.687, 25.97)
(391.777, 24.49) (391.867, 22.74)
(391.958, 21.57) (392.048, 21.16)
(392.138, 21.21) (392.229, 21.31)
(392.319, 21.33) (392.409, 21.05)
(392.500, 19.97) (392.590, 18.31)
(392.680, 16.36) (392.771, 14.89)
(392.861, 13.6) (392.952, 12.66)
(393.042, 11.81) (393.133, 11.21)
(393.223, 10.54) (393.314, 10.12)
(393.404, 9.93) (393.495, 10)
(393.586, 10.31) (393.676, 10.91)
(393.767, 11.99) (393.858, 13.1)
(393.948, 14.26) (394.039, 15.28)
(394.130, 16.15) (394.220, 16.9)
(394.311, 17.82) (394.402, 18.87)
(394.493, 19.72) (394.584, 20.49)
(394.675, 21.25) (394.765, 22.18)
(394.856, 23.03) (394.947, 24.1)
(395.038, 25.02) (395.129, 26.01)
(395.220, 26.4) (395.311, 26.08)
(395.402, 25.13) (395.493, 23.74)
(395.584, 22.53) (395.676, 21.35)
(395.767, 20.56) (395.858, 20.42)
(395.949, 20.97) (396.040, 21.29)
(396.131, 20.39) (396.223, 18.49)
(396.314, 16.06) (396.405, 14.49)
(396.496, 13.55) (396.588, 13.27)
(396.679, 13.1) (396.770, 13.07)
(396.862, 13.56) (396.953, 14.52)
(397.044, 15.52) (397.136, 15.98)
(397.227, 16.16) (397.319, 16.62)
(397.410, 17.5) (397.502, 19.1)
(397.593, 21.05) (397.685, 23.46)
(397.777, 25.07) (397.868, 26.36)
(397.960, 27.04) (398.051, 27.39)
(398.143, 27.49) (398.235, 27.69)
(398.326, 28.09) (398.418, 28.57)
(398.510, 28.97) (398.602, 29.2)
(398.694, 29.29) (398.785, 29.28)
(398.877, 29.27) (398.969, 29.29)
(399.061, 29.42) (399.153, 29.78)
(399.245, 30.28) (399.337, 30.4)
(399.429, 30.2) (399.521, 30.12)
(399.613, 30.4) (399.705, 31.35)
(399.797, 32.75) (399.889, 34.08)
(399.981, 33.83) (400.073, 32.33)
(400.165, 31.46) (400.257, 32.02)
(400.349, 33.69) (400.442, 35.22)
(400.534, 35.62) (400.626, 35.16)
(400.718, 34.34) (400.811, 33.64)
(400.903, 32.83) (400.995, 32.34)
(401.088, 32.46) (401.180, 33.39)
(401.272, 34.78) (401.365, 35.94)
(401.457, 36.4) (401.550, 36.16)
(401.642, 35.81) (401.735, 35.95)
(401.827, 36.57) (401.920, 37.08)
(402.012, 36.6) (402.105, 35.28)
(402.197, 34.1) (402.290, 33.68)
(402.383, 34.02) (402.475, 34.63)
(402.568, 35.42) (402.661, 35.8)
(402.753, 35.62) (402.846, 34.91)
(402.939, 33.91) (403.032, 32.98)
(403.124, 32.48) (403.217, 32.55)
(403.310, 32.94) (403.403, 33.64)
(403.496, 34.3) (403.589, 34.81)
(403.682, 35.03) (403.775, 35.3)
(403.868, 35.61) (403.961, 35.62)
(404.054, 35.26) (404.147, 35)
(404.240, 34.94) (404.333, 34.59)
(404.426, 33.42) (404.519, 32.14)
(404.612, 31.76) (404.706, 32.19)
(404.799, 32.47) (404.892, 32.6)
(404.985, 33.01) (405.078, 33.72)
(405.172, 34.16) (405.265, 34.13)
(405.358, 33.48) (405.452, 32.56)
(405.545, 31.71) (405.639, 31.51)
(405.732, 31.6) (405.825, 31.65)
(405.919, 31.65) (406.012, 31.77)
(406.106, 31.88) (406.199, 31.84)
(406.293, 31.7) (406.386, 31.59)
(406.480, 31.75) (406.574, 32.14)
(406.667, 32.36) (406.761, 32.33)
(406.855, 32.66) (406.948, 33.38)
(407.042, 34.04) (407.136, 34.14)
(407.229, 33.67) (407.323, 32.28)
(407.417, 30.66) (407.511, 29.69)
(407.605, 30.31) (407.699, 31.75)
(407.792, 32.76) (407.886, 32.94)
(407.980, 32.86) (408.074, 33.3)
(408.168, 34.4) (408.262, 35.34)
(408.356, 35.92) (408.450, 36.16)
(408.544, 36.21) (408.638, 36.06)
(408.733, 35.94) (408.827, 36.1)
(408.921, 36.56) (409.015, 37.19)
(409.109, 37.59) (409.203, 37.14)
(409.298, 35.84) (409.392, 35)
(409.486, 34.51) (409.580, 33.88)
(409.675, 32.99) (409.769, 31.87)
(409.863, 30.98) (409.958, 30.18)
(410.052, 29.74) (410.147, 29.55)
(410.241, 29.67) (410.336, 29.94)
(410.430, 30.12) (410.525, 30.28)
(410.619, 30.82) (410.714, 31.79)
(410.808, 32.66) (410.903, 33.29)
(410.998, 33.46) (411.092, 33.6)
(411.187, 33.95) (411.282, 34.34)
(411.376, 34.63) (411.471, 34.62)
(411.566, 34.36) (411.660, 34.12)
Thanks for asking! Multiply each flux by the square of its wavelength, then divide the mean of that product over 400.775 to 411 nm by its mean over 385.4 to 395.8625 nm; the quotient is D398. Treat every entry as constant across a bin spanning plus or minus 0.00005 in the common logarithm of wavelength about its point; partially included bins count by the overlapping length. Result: 1.86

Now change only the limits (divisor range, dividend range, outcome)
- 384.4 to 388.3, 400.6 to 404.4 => 2.16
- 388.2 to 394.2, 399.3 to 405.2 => 1.84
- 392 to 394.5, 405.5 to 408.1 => 2.24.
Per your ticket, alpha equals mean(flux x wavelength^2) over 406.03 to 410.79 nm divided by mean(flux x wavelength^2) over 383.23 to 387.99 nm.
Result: 2.28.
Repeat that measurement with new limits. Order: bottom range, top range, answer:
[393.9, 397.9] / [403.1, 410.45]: 1.81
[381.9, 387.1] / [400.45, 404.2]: 2.45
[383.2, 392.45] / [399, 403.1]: 1.90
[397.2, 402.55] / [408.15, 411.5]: 1.15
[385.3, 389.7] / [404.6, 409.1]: 2.00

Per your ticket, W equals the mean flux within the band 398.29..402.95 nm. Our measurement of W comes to 33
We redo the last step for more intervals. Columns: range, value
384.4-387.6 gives 17.3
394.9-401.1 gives 25.5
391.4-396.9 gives 18.5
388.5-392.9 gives 21.9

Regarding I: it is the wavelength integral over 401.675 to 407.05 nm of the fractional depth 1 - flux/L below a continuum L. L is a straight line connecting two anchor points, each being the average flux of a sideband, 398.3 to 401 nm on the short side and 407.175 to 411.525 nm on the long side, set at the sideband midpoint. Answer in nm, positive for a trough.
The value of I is -0.21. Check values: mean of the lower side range 31.5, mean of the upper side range 33.3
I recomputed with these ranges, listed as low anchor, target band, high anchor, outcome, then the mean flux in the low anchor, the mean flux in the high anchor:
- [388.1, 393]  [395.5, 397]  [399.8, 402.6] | 0.570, 21.3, 34.5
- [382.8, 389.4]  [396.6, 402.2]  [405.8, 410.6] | -0.456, 16.5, 33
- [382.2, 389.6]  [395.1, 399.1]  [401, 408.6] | 0.697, 16.5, 33.7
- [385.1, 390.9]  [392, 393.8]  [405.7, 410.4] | 0.605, 19.2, 33.1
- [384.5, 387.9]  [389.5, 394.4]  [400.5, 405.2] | 0.691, 17.4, 34.4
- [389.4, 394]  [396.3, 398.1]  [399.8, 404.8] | 0.611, 20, 34.3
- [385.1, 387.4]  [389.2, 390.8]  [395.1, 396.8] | -0.365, 17.7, 19.8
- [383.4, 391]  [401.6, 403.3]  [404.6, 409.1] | -0.286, 18.2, 33.2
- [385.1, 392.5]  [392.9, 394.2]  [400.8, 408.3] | 0.651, 20.2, 33.5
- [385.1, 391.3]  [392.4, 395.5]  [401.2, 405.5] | 0.989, 19.6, 34.4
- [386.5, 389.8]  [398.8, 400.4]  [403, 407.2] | -0.150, 18.9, 33.1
